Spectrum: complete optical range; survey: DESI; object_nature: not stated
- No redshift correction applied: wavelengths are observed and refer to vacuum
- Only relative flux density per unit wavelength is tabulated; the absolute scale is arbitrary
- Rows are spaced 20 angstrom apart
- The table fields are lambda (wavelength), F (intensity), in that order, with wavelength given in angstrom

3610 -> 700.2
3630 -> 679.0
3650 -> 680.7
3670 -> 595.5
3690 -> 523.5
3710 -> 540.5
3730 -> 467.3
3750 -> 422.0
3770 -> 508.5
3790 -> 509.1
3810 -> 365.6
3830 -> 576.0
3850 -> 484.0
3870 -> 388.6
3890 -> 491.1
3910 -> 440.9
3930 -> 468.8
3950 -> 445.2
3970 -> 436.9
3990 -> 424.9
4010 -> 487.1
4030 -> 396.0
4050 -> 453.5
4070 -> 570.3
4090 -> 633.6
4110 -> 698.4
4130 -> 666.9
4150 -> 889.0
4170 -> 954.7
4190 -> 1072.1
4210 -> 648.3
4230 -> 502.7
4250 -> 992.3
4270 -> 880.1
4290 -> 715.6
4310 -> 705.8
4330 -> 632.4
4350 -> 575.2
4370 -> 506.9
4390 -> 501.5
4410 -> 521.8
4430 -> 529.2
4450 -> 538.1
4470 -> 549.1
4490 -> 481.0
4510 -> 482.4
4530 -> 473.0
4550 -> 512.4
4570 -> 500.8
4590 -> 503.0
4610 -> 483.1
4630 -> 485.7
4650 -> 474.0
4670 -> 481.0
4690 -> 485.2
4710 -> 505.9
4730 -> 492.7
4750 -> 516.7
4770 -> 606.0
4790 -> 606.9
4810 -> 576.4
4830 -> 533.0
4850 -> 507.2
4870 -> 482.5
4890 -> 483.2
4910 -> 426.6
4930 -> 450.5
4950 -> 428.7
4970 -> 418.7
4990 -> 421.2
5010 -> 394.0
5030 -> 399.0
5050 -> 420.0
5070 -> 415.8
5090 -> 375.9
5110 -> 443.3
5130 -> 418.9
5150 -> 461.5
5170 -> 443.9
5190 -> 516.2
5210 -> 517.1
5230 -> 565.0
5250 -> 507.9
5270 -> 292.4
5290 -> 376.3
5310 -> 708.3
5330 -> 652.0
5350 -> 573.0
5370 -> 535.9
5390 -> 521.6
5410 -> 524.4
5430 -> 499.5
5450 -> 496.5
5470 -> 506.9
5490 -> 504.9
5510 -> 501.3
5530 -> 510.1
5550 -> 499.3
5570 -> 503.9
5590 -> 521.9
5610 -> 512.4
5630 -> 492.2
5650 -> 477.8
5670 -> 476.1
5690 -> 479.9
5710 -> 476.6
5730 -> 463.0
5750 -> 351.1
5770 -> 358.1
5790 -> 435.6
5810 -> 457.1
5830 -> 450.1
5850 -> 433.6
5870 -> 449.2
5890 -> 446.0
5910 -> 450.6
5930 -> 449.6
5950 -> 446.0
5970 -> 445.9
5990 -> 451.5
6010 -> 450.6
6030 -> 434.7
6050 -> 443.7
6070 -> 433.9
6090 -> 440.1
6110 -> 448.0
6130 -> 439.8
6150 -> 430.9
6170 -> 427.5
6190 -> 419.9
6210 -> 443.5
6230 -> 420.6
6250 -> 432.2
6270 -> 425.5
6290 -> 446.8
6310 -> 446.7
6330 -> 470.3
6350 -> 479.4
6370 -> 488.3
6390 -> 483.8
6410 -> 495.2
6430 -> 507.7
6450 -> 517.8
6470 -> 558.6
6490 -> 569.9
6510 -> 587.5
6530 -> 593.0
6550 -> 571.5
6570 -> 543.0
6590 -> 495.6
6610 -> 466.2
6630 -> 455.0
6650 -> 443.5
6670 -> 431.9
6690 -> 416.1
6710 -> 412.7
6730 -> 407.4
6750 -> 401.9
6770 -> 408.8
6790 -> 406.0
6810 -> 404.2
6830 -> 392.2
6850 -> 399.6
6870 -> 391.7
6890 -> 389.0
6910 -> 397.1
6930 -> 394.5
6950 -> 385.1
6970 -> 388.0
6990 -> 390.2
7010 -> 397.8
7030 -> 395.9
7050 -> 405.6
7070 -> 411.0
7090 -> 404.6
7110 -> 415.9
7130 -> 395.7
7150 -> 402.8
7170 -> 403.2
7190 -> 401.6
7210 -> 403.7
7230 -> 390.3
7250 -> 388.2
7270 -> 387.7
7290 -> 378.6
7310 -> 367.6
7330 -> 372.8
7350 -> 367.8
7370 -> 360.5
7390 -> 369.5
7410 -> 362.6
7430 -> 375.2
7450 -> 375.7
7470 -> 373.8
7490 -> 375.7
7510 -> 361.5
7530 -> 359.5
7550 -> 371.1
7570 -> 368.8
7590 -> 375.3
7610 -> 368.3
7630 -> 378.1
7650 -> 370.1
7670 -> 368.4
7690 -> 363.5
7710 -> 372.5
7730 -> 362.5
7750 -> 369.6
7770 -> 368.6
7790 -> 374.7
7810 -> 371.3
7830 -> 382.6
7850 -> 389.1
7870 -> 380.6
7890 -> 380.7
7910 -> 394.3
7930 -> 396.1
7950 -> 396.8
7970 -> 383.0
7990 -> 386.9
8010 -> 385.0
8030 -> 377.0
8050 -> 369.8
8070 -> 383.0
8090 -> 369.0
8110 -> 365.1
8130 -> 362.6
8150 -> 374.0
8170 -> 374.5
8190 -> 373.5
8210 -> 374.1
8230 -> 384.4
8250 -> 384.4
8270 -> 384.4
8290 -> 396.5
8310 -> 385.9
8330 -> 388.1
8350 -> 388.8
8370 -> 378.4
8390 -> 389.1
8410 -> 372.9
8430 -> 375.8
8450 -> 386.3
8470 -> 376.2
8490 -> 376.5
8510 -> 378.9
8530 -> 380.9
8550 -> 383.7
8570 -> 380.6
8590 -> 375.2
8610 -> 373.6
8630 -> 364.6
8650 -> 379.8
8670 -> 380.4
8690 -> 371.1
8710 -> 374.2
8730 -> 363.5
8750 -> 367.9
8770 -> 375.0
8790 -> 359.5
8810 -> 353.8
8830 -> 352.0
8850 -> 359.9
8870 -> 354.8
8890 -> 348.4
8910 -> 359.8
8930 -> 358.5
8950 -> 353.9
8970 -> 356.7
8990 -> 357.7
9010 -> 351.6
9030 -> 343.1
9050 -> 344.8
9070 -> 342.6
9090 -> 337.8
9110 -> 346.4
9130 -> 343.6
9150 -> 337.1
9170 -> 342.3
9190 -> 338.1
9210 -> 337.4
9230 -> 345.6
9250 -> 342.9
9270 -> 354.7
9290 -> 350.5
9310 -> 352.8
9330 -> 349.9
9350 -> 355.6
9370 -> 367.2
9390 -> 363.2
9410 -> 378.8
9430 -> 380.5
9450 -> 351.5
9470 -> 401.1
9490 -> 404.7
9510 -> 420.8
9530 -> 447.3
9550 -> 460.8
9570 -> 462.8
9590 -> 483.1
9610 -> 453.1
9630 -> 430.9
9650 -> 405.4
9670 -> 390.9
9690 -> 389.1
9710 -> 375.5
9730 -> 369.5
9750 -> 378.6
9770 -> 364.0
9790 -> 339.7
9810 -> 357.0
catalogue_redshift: 1.321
